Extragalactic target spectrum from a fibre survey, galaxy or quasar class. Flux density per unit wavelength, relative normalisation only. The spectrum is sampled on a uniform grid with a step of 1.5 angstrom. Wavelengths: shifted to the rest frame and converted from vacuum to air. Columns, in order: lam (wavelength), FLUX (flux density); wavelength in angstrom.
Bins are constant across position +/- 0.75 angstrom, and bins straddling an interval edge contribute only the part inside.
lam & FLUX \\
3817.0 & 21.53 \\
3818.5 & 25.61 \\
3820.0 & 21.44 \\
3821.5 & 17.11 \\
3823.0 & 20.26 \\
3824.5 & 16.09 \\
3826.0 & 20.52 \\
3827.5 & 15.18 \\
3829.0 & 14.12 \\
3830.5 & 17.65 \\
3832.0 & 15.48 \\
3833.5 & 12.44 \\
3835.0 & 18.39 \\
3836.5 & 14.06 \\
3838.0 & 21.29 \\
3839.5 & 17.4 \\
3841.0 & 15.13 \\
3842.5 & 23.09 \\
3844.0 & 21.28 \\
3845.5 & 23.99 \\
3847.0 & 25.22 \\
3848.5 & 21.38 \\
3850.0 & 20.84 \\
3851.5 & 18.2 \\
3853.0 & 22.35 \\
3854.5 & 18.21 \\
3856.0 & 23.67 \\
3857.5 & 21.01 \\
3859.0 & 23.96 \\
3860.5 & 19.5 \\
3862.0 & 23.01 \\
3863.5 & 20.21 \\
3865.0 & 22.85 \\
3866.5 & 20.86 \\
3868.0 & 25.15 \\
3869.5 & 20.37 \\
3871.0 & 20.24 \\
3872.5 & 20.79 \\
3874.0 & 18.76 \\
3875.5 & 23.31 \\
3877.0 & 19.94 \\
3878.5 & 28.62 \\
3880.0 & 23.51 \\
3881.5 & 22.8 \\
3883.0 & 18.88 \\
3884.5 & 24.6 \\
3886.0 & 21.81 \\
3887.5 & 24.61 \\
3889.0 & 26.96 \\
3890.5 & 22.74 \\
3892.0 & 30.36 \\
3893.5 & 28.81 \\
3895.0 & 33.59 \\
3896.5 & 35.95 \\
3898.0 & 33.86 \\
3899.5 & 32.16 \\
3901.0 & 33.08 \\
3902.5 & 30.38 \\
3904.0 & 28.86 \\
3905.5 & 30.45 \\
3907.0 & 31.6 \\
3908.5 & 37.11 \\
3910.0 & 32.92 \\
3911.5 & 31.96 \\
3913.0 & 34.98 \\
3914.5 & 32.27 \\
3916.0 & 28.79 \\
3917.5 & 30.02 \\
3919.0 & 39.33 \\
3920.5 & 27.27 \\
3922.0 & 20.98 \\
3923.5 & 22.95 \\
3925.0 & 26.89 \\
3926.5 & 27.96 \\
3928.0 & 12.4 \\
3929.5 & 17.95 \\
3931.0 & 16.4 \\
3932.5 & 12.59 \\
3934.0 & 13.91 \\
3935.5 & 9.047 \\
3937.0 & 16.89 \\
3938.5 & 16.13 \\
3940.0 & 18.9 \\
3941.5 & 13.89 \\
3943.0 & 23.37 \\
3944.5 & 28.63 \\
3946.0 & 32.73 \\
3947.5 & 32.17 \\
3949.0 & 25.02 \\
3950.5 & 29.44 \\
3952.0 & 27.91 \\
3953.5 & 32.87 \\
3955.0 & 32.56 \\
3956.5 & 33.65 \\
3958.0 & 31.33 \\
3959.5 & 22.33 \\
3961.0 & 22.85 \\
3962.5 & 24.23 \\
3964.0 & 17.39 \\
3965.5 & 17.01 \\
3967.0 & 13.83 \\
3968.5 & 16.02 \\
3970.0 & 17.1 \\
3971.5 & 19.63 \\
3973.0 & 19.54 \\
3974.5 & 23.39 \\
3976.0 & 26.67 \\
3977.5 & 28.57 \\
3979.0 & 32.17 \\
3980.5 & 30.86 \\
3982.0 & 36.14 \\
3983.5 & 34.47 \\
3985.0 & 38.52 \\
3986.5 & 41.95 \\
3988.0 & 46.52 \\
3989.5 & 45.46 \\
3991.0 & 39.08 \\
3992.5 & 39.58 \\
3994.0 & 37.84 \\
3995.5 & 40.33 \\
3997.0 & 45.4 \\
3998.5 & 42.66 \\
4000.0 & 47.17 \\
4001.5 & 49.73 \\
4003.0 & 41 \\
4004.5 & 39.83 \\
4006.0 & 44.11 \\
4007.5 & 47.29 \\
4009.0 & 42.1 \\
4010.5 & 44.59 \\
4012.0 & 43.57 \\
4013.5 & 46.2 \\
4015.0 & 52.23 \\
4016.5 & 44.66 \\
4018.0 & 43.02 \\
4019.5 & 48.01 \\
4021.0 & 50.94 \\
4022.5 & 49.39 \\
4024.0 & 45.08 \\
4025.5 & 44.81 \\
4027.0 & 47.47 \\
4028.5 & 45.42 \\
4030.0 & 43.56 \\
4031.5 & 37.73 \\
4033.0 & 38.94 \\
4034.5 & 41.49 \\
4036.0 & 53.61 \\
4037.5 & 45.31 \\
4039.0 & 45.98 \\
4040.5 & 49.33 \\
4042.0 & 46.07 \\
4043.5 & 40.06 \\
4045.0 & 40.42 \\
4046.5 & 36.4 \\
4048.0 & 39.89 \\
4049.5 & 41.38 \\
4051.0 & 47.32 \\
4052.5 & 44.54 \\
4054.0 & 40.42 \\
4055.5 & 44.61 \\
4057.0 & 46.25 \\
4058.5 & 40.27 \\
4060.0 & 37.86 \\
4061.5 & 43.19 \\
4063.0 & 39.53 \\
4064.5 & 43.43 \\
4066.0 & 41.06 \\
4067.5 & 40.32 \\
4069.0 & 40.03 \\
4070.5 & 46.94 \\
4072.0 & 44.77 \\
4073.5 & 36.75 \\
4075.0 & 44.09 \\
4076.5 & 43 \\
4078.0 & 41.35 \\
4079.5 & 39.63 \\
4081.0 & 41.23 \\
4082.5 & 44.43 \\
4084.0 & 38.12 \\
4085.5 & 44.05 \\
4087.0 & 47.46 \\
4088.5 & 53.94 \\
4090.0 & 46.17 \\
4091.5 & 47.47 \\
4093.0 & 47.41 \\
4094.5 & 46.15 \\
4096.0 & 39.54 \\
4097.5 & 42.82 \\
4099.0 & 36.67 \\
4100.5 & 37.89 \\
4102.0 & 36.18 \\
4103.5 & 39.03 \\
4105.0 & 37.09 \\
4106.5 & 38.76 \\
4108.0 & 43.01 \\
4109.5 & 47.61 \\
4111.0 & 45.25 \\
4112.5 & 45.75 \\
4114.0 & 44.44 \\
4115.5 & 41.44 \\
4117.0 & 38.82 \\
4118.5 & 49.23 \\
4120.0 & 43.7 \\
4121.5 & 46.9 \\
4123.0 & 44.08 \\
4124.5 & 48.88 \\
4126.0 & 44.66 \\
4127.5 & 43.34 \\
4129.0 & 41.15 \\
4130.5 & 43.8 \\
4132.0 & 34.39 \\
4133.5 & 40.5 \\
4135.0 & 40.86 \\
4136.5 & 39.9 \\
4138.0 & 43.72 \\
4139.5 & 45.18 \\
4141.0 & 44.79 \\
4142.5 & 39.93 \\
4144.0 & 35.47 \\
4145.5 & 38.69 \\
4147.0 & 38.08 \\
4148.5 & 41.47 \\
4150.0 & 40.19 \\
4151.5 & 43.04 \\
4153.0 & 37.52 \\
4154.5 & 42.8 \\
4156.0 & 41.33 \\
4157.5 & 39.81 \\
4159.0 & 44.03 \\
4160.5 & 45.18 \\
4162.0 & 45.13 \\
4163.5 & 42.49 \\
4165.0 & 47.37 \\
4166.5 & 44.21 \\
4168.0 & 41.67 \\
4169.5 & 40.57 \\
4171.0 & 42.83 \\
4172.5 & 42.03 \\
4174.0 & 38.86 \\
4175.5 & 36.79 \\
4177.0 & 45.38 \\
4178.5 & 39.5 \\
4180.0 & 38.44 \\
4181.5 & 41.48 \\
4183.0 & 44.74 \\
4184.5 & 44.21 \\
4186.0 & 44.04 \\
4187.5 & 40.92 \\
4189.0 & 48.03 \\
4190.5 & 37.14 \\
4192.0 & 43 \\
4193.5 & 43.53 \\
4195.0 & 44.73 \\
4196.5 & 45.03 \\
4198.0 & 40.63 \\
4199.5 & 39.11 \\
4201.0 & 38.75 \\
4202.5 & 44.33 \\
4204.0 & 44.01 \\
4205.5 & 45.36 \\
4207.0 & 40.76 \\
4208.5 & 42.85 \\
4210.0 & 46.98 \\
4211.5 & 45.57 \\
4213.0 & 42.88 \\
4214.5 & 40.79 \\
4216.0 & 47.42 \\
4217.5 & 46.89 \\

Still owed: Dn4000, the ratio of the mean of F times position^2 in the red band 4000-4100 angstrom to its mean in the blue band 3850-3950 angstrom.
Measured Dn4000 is 1.91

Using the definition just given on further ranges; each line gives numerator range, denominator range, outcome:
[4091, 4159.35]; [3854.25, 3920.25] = 1.77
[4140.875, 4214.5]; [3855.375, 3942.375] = 1.96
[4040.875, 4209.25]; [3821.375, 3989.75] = 1.93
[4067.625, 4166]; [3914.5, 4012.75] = 1.55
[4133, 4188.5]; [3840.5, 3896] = 2.12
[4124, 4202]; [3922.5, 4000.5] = 1.69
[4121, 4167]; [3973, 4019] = 1.13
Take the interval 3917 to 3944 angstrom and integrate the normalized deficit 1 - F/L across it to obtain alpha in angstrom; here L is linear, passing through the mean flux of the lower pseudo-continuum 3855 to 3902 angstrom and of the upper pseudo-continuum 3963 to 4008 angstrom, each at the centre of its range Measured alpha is 8.0 angstrom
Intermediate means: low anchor 24.7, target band 20.4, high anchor 33.8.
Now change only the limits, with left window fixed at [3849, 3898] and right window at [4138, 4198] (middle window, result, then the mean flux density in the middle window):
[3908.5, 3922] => -3.0 angstrom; 31.8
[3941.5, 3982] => 5.0 angstrom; 25.4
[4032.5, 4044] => -3.9 angstrom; 45.3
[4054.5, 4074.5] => -3.6 angstrom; 41.9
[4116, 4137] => -1.9 angstrom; 42.9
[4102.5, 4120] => -1.9 angstrom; 42.7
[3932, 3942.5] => 4.9 angstrom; 14.7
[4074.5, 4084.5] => -1.4 angstrom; 41.7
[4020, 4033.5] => -4.8 angstrom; 45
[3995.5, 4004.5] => -3.7 angstrom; 44.3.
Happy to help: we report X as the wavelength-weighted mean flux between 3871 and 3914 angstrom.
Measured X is 27.9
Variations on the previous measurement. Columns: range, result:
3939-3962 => 27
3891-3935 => 28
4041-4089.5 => 42.5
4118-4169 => 42.4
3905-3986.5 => 25.6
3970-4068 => 41.3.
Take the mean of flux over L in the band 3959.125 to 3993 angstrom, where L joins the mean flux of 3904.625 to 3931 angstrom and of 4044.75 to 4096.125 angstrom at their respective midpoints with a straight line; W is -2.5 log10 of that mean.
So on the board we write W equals 0.20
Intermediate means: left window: 28.2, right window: 42.9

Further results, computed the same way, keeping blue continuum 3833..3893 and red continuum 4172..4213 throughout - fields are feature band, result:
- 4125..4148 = -0.06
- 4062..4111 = -0.19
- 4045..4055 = -0.24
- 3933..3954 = 0.18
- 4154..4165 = -0.08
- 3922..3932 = 0.24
